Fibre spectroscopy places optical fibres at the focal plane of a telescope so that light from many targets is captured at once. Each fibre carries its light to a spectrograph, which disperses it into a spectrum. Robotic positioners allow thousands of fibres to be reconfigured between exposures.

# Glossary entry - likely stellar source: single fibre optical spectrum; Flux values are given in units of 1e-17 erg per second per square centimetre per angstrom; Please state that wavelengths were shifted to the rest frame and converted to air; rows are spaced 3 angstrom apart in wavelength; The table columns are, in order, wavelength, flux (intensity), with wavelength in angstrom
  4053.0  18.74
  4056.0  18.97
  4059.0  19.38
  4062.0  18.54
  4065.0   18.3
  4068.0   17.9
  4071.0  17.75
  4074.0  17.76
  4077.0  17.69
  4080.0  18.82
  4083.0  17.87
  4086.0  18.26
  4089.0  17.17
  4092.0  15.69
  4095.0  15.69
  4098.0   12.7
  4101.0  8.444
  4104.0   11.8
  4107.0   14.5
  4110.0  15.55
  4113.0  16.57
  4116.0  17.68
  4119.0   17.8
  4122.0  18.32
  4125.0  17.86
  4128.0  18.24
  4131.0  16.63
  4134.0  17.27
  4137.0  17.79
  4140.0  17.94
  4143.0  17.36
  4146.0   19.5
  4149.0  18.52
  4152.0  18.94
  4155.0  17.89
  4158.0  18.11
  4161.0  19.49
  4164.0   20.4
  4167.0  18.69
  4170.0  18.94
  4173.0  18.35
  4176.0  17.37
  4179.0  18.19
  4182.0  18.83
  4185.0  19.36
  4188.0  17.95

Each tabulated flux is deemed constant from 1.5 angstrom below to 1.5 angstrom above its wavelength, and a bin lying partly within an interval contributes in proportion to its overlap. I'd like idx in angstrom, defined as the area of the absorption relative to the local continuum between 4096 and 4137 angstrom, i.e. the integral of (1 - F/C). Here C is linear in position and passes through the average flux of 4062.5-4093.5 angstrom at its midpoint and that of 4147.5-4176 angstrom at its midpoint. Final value 5.6 angstrom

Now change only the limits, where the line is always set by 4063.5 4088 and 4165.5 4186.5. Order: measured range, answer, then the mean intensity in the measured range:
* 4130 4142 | 0.6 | 17.4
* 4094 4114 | 5.2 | 13.5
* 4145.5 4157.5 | -0.1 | 18.6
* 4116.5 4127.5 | 0.2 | 18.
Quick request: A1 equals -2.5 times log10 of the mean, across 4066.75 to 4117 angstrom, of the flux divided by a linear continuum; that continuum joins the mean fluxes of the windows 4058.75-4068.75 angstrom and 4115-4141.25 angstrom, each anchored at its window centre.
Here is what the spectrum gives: 0.14 mag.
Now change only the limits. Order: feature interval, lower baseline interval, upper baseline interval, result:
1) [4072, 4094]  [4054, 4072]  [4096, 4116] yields -0.09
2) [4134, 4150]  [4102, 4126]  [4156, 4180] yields -0.04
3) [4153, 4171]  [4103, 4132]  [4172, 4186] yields -0.06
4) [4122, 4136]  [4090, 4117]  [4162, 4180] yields -0.11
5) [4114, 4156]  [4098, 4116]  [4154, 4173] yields -0.11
